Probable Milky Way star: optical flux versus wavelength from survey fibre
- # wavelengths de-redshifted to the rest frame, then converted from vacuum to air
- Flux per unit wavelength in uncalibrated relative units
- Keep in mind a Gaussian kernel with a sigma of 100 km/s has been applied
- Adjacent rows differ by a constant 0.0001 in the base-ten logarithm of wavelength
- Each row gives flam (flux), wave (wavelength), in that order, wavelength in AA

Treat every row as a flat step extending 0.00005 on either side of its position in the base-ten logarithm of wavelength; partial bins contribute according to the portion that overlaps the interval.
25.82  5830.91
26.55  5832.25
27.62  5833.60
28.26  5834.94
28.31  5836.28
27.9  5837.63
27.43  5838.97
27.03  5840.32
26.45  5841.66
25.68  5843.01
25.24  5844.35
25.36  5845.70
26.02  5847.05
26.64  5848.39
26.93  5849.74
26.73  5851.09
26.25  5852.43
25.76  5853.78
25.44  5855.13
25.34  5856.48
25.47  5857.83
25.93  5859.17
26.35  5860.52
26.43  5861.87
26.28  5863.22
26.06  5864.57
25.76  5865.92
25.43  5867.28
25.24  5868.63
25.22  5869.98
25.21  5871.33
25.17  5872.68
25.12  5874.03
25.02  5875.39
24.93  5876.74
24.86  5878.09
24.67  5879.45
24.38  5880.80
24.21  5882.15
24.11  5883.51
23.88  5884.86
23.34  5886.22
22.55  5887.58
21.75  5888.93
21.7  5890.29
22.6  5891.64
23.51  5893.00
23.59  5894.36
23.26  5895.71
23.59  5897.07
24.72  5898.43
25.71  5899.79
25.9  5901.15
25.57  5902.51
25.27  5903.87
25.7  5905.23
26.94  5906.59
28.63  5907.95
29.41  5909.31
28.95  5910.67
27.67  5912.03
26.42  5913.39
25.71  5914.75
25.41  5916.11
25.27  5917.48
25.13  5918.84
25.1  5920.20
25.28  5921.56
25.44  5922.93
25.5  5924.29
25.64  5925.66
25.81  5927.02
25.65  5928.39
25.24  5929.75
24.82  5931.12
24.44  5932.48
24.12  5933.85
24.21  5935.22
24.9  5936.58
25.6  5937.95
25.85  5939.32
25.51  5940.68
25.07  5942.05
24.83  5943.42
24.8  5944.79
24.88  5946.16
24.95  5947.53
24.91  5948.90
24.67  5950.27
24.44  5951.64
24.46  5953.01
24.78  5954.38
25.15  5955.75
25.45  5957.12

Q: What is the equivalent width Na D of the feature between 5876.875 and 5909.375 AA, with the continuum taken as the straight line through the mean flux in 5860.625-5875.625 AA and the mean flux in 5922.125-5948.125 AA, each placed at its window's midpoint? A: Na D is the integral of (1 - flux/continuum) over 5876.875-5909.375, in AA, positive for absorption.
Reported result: 1.2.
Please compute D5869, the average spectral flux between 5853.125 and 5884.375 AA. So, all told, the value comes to 25.3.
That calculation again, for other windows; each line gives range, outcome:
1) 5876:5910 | 24.6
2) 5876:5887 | 24.3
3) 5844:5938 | 25.3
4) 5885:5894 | 22.7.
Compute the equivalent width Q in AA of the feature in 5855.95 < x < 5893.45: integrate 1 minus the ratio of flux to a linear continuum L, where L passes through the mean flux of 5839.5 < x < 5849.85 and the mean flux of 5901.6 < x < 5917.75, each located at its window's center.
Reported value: 2.5 AA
